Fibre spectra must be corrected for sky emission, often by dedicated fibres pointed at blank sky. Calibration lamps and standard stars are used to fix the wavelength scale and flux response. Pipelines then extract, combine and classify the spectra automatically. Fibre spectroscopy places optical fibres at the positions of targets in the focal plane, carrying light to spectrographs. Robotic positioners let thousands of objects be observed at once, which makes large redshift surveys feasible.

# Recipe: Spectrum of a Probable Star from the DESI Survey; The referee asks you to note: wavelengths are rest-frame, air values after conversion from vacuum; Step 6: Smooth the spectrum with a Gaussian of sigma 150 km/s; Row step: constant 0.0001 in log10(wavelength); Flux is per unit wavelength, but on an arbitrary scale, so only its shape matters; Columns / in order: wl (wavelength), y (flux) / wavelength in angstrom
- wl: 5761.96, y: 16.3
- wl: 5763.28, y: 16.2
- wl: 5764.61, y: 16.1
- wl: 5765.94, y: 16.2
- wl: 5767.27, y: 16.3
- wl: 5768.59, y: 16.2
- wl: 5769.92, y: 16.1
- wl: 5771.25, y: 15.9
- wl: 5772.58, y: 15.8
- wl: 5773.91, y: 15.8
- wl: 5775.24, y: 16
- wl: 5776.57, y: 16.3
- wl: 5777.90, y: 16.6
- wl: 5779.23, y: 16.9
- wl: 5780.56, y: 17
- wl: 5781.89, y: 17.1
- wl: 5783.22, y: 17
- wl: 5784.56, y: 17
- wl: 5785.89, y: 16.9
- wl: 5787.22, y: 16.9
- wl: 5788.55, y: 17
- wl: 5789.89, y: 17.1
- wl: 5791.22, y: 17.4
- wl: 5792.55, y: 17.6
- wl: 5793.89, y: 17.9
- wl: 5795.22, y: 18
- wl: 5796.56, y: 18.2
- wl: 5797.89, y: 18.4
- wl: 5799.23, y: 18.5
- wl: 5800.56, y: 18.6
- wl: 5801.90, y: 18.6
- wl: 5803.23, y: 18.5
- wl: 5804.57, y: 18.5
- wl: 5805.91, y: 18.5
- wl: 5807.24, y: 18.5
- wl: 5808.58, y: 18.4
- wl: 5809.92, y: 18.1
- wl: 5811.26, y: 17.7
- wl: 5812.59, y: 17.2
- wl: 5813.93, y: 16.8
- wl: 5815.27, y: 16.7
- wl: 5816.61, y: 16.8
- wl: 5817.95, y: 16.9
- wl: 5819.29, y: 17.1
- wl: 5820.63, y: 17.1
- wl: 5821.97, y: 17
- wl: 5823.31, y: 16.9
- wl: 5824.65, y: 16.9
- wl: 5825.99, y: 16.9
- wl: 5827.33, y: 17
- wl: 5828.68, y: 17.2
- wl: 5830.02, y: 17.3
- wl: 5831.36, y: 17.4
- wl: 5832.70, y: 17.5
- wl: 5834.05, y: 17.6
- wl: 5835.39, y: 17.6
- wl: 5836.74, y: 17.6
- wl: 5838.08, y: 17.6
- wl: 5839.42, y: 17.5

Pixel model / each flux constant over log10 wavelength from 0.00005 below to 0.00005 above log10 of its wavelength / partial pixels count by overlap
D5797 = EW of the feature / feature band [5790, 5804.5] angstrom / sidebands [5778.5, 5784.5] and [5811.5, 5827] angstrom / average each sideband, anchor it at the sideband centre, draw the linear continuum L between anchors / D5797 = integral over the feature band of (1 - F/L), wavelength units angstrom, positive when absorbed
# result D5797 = -1.00 angstrom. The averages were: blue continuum 17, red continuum 17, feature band 18.1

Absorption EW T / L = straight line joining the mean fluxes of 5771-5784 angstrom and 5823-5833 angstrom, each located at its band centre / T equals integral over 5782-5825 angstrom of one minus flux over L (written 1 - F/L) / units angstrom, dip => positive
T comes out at -2.0 angstrom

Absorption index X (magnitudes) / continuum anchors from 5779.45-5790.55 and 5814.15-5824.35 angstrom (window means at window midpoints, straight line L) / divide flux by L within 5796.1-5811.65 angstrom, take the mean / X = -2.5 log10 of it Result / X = -0.09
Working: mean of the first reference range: 17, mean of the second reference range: 16.9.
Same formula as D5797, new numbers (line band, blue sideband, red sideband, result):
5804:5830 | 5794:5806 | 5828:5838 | 0.8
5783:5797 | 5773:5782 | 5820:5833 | -0.6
